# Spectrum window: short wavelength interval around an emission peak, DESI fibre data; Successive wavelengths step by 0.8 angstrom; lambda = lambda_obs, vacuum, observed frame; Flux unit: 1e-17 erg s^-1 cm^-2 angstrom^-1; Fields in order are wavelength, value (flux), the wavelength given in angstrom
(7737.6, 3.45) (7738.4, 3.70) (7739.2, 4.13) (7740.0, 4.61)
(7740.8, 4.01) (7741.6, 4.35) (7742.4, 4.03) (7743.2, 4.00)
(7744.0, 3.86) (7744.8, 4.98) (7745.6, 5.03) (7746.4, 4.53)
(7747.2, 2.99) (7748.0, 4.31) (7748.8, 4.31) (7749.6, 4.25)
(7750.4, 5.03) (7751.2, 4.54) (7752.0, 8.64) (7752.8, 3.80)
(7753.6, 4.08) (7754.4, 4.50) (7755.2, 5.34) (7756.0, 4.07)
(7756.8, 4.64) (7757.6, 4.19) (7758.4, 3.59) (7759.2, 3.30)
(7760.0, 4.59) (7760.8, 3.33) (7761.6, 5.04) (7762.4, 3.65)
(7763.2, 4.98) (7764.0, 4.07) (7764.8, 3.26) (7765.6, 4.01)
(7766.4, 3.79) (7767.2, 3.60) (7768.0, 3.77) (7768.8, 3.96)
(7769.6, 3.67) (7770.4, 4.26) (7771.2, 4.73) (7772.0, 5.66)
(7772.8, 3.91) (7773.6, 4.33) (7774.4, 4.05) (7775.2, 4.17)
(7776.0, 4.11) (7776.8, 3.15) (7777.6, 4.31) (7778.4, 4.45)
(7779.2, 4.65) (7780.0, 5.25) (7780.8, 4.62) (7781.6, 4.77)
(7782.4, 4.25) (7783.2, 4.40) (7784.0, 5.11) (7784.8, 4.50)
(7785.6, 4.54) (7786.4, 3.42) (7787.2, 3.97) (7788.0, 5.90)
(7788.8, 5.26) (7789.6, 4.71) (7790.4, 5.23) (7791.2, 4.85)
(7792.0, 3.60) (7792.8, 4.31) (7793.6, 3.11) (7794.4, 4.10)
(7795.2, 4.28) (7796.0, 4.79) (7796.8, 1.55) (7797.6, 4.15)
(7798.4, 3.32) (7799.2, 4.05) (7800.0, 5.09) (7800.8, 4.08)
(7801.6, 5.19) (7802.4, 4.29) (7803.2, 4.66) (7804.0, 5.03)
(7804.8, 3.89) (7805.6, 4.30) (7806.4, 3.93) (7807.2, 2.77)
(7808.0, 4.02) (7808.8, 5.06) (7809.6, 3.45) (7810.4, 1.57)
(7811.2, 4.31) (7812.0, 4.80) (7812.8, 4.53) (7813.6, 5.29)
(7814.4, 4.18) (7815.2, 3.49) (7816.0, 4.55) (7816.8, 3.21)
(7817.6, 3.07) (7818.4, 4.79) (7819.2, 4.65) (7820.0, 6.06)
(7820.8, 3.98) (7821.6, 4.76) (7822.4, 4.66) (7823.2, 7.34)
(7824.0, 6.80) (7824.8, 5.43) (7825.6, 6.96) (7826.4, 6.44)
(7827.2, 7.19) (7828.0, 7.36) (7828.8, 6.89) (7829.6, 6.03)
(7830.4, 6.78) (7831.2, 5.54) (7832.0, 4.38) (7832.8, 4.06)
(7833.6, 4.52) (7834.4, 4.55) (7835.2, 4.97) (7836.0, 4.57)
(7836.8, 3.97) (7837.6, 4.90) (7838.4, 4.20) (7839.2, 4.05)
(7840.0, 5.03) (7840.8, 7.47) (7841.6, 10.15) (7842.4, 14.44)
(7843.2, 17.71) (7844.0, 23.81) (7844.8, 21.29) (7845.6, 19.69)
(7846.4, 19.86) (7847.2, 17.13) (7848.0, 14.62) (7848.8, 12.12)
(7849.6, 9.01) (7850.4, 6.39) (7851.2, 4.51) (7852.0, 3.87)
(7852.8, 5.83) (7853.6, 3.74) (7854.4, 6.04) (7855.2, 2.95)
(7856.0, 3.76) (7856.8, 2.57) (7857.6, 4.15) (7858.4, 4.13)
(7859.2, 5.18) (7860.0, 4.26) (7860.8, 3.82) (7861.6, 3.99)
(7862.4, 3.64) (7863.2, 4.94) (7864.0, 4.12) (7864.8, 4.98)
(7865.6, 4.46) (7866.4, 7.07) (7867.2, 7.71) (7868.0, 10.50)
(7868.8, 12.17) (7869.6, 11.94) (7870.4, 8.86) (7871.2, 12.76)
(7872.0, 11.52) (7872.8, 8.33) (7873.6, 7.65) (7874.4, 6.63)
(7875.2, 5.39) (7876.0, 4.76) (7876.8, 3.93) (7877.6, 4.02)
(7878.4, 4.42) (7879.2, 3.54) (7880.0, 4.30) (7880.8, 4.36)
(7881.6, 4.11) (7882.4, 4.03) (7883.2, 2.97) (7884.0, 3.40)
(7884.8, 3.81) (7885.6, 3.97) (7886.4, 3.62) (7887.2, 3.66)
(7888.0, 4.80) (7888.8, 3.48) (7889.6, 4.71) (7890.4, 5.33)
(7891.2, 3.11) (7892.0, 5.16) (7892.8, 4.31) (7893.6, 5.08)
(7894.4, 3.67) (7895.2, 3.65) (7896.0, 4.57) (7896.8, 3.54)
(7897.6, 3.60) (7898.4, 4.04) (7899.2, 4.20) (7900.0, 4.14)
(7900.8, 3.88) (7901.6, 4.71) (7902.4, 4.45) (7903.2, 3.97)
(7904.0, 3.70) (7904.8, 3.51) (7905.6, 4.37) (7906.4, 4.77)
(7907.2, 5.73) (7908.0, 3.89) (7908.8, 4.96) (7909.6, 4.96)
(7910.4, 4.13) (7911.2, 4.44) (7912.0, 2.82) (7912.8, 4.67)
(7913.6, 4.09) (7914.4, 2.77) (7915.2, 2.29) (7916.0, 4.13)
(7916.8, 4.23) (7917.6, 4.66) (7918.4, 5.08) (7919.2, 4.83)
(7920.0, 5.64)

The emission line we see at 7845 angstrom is H-alpha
